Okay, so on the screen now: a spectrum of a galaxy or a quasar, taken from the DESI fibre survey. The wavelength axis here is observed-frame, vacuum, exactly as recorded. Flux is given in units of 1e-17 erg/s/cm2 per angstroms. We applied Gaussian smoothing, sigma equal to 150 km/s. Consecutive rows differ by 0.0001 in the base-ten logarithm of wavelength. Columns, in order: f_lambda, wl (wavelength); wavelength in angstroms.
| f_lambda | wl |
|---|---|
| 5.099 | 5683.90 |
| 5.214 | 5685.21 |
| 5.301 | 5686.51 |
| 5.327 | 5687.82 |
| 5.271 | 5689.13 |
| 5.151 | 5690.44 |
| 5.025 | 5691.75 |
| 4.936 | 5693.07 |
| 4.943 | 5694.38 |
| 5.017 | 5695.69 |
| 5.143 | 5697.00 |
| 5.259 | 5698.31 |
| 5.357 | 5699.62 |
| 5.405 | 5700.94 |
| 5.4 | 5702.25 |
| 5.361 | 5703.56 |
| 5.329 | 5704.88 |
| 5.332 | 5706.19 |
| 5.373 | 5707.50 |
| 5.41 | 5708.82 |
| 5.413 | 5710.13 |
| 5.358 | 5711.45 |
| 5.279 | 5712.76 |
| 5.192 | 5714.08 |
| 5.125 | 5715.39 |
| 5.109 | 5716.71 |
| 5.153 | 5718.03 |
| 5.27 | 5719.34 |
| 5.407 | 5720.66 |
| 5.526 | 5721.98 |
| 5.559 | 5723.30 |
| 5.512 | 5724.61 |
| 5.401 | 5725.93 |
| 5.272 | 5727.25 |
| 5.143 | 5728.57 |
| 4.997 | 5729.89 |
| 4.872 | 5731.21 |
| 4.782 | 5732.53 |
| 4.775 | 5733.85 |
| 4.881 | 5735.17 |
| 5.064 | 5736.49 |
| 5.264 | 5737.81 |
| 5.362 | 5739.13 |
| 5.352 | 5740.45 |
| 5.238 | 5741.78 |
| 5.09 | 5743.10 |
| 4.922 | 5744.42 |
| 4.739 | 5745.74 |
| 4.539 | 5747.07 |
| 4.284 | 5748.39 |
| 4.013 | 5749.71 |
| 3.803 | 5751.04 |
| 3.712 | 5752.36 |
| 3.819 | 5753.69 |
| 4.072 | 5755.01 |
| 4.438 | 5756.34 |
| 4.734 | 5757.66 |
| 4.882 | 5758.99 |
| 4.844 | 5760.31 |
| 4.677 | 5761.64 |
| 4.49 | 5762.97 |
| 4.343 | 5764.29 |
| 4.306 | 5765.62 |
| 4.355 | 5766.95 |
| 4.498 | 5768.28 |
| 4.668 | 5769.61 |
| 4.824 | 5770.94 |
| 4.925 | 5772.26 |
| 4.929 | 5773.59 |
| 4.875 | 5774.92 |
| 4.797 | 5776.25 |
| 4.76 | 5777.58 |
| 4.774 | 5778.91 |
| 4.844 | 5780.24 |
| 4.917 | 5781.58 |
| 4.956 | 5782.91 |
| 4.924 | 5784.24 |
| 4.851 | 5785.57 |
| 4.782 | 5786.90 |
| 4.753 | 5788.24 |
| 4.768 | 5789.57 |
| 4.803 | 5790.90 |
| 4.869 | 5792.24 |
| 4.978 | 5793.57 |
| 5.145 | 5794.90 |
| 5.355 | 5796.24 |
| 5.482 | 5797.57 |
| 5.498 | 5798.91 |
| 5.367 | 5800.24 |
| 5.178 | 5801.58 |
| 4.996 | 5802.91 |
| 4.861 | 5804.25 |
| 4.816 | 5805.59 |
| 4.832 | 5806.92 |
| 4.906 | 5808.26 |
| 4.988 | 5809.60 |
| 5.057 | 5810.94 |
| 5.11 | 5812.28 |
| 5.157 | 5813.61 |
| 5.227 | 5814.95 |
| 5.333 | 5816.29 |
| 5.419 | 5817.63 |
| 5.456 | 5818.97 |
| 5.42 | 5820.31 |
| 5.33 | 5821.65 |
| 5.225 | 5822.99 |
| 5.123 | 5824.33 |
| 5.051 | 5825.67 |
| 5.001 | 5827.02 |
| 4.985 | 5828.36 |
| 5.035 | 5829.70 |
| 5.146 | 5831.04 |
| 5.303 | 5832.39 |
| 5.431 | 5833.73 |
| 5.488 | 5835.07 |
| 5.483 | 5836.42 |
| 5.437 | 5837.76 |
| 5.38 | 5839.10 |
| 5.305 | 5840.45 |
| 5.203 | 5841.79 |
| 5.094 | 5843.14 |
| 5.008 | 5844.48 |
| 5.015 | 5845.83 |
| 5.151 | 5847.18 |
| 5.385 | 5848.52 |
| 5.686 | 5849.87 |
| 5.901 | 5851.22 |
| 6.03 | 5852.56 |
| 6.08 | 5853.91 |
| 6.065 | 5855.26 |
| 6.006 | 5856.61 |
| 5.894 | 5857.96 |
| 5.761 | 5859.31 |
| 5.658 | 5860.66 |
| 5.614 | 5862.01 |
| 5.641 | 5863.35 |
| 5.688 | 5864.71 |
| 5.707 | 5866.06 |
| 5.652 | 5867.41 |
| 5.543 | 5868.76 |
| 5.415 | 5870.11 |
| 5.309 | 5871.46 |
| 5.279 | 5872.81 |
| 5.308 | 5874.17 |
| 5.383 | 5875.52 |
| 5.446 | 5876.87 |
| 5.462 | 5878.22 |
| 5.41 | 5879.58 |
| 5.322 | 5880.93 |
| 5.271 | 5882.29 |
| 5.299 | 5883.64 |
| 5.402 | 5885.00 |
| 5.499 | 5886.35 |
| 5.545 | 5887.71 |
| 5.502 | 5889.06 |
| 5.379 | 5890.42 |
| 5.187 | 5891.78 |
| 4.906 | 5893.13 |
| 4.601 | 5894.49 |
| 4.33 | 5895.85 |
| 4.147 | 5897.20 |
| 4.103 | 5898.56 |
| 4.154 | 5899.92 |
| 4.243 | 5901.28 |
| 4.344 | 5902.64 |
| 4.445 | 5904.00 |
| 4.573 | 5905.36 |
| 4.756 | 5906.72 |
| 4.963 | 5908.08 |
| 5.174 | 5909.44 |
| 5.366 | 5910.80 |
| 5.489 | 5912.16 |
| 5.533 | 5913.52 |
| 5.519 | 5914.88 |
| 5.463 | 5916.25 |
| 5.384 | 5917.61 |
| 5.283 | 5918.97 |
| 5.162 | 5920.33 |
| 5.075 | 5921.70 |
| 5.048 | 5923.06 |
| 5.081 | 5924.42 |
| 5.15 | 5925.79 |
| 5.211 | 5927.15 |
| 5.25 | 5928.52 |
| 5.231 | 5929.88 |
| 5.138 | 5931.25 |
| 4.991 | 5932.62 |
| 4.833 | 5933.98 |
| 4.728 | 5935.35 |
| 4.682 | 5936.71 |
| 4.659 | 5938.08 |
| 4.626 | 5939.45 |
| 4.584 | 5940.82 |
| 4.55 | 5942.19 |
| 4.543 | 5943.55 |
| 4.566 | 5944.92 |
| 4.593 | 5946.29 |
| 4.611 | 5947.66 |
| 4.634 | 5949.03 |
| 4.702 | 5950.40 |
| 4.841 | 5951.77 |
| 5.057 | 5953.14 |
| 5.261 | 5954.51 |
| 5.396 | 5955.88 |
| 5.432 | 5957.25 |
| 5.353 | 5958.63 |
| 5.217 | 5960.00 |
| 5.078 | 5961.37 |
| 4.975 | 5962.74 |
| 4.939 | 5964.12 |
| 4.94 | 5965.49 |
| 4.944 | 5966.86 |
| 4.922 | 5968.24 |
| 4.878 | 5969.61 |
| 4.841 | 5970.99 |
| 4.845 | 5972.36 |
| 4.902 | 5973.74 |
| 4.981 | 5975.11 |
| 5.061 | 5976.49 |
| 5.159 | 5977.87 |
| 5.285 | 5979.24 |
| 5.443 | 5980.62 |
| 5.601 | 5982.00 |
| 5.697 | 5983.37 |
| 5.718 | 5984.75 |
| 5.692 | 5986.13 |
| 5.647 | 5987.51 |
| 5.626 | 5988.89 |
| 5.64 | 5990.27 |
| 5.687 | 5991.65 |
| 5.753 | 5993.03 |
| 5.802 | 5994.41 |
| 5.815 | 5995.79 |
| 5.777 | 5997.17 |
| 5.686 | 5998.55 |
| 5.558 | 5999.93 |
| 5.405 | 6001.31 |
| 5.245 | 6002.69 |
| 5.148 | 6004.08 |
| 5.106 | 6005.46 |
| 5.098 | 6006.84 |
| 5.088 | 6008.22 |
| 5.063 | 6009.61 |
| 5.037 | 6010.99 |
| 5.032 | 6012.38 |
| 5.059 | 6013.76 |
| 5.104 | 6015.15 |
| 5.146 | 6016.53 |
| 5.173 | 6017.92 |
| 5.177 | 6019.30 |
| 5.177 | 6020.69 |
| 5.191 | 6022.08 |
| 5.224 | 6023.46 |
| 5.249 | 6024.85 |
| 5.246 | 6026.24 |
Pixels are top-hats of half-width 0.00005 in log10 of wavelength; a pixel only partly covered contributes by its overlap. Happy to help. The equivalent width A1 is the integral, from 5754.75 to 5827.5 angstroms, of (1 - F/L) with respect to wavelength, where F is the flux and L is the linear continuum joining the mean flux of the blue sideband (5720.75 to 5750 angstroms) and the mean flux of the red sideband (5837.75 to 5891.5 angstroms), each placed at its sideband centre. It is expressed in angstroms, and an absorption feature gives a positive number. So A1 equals 4.3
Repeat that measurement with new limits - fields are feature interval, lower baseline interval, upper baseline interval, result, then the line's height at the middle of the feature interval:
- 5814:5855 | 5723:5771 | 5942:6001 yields -3.5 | 4.92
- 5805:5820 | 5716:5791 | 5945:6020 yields -0.6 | 4.92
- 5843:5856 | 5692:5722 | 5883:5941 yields -1.3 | 5.06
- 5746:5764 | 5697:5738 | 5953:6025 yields 3.1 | 5.25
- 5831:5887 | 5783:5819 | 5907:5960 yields -4.9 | 5.05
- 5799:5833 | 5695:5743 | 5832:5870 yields 2.1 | 5.47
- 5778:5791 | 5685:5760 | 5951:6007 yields 0.7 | 5.1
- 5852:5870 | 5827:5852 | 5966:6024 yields -1.6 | 5.3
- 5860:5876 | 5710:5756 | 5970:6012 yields -1.1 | 5.17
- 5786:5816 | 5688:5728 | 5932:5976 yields 0.5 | 5.13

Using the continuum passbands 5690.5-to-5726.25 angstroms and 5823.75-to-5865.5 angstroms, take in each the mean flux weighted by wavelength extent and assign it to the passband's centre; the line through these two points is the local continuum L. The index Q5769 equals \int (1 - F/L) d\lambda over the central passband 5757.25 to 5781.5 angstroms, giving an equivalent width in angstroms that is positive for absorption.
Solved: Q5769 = 3.0 angstroms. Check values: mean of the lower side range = 5.28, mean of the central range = 4.7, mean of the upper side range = 5.45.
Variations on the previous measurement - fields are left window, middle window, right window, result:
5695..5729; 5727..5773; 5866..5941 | 5.1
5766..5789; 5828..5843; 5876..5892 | -0.5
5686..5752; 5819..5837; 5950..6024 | -0.2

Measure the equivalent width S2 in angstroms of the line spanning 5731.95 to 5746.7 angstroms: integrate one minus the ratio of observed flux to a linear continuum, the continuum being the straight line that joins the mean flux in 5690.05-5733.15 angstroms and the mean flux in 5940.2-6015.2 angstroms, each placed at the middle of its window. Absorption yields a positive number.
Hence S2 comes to 0.6 angstroms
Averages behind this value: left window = 5.24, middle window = 5.03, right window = 5.18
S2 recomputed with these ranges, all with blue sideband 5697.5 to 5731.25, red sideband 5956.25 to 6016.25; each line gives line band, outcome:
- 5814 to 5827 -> 0.1 angstroms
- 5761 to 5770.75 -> 1.5 angstroms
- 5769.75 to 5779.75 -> 0.9 angstroms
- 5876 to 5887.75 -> -0.2 angstroms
